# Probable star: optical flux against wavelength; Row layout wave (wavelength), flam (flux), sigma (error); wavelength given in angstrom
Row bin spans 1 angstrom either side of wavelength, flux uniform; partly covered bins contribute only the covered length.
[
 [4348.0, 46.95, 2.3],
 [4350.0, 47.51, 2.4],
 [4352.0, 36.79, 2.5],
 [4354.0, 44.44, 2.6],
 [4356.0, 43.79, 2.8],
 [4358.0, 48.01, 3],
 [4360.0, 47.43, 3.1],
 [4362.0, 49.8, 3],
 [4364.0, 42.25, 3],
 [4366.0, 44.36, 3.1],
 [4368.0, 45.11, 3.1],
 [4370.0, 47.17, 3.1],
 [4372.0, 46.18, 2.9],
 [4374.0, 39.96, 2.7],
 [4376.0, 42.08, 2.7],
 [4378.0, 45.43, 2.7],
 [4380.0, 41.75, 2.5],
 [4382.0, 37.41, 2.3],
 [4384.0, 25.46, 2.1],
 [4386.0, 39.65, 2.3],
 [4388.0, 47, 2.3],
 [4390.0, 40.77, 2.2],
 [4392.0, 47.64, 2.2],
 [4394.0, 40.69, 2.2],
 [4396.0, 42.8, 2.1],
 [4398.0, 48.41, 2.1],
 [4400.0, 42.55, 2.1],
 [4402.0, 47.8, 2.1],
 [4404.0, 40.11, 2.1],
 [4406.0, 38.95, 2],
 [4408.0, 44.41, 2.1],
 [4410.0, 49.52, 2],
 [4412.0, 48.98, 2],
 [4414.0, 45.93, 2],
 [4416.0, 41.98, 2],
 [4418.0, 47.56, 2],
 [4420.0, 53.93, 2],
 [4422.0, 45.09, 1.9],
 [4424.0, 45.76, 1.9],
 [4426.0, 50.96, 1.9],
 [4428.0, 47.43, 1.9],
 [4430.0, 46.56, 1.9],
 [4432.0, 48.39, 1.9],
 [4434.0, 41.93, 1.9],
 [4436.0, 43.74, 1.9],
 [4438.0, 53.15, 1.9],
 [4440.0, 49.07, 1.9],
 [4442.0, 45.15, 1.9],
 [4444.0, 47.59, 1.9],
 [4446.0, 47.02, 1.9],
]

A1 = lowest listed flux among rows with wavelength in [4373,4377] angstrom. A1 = 39.96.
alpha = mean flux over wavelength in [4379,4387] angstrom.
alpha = 36.1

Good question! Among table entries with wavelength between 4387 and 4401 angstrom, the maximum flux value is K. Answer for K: 48.41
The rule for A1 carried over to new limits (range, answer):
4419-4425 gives 45.09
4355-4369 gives 42.25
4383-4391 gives 25.46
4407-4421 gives 41.98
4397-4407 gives 38.95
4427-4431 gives 46.56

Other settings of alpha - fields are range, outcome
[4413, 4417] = 44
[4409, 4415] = 48.1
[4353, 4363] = 46.7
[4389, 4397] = 43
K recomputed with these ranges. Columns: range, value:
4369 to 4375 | 47.17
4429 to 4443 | 53.15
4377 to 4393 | 47.64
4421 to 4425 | 45.76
